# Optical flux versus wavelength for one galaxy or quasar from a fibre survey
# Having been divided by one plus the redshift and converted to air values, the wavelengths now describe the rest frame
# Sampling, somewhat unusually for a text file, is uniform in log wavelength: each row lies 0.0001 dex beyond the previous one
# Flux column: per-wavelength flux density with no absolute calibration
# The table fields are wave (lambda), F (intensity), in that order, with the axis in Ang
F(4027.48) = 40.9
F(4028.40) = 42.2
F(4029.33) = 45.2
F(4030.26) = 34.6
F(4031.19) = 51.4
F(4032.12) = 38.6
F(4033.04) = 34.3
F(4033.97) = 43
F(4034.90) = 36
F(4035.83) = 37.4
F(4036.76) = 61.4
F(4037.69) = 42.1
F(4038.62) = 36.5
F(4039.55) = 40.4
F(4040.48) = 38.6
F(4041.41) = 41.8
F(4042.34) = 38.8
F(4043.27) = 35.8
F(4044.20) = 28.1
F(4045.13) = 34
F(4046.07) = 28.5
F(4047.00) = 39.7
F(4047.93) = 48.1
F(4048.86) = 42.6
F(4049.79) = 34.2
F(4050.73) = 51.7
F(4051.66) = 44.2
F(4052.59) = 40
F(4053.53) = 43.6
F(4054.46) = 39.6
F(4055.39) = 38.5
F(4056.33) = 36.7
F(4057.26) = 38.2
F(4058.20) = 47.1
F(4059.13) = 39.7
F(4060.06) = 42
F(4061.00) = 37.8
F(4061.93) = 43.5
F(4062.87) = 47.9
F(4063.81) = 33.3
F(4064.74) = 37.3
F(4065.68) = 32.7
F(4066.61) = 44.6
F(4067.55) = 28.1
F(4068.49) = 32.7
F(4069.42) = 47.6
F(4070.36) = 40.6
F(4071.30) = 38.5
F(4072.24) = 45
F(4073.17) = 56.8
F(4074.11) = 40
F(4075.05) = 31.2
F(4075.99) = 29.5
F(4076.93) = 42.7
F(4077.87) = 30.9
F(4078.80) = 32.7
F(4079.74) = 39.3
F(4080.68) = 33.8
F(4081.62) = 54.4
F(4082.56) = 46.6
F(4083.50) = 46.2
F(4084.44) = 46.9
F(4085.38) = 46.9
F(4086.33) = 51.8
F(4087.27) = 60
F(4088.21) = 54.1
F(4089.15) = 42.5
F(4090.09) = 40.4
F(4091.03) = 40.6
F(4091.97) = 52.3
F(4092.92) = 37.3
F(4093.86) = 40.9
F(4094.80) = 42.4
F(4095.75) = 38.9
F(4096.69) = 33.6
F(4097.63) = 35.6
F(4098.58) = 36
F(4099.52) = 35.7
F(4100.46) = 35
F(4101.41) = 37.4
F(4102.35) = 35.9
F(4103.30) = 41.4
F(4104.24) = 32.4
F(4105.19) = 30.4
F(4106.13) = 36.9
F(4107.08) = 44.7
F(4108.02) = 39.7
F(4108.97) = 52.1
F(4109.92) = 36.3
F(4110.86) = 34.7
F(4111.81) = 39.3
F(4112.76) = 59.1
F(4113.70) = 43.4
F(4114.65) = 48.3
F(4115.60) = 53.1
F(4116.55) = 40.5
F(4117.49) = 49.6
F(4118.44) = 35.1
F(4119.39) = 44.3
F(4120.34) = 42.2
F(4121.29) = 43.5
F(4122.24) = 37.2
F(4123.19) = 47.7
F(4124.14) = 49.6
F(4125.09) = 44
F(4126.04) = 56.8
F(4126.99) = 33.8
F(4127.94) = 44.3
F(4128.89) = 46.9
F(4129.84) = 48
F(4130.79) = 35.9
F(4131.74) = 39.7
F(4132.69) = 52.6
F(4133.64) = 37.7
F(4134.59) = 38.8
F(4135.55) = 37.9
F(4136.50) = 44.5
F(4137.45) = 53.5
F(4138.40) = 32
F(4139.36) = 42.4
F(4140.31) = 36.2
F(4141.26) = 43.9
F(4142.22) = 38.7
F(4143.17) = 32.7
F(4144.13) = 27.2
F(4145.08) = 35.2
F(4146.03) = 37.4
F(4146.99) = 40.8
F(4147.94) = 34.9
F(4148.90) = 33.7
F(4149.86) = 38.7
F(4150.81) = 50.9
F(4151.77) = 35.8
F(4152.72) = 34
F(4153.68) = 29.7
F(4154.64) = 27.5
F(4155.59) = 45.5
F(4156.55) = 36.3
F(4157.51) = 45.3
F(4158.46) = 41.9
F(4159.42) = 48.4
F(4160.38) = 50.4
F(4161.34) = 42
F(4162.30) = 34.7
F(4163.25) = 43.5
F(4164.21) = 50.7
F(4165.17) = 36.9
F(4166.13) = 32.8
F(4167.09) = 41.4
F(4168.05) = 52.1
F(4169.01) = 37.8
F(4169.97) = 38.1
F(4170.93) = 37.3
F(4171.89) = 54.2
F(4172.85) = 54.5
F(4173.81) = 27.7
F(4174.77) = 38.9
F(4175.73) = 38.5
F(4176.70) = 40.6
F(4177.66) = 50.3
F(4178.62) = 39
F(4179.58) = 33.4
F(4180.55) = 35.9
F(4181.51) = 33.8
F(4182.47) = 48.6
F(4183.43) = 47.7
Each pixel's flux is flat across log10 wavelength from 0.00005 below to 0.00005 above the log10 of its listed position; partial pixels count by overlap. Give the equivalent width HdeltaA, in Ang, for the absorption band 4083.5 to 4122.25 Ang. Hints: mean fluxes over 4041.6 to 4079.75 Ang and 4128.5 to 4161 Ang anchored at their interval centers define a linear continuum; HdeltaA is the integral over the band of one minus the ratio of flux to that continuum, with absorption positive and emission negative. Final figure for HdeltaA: -2.7 Ang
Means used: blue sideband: 39.1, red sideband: 39.8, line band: 42.3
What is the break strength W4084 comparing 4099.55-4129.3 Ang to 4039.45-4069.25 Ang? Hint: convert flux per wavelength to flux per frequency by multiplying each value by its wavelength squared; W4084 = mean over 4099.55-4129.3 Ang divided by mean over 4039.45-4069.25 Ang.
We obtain 1.11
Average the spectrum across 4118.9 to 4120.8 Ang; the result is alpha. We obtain 43.1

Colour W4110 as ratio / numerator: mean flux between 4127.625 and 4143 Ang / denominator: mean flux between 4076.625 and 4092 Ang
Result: 0.9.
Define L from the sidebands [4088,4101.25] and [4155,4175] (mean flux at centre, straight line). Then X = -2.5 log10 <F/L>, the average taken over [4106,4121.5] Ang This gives -0.08 mag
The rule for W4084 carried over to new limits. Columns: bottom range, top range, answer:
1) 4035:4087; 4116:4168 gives 1.05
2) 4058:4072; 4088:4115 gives 1.04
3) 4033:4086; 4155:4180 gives 1.10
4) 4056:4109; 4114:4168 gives 1.05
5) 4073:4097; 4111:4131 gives 1.07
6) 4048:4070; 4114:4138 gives 1.13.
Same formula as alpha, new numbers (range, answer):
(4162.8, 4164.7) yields 47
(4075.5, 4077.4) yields 36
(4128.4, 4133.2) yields 44.6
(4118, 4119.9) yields 39.8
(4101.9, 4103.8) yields 38.6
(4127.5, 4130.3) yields 46.4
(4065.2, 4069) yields 34.7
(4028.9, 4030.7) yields 39.8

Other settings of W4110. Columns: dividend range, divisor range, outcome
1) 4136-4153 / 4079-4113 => 0.92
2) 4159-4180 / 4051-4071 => 1.05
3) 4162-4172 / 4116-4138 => 0.95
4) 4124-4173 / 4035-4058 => 1.02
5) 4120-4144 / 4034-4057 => 1.06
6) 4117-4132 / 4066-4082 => 1.12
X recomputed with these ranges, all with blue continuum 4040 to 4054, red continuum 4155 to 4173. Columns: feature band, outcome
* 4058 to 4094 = -0.04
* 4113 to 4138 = -0.06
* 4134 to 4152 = 0.10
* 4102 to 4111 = 0.07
